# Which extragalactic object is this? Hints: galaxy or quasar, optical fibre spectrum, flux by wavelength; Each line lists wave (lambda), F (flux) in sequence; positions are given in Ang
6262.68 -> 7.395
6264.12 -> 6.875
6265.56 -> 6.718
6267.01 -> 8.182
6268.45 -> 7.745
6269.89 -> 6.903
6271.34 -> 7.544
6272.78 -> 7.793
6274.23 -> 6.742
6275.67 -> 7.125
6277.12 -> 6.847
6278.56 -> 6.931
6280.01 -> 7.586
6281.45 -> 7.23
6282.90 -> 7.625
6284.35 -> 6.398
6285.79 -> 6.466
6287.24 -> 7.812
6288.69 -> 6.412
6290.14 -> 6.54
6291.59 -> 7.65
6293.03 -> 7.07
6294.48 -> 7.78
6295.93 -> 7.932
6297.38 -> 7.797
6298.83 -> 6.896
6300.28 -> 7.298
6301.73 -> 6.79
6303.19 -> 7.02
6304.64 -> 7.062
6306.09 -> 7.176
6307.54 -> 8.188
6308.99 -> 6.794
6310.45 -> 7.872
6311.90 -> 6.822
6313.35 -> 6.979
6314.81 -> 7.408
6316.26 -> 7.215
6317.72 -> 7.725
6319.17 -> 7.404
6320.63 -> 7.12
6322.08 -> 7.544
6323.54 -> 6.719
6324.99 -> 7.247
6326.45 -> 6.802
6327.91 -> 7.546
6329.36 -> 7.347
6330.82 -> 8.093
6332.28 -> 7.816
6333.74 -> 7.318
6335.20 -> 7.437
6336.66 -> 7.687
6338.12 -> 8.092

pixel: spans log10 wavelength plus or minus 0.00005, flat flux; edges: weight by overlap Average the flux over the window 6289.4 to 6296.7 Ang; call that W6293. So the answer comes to 7.4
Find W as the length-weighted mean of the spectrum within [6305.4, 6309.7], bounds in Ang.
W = 7.4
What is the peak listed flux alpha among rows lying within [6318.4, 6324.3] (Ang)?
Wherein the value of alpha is 7.544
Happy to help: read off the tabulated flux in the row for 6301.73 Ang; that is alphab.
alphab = 6.79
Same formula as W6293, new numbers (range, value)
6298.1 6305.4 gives 7.01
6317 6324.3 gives 7.31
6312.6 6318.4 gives 7.32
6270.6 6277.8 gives 7.2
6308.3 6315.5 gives 7.17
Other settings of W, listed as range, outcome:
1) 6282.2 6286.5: 6.83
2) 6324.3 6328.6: 7.18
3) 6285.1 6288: 7.13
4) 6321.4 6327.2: 7.07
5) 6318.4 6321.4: 7.29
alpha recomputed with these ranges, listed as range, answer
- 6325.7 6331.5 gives 8.093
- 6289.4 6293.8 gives 7.65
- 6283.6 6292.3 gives 7.812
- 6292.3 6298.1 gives 7.932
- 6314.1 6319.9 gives 7.725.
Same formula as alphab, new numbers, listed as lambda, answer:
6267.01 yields 8.182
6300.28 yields 7.298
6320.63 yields 7.12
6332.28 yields 7.816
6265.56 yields 6.718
